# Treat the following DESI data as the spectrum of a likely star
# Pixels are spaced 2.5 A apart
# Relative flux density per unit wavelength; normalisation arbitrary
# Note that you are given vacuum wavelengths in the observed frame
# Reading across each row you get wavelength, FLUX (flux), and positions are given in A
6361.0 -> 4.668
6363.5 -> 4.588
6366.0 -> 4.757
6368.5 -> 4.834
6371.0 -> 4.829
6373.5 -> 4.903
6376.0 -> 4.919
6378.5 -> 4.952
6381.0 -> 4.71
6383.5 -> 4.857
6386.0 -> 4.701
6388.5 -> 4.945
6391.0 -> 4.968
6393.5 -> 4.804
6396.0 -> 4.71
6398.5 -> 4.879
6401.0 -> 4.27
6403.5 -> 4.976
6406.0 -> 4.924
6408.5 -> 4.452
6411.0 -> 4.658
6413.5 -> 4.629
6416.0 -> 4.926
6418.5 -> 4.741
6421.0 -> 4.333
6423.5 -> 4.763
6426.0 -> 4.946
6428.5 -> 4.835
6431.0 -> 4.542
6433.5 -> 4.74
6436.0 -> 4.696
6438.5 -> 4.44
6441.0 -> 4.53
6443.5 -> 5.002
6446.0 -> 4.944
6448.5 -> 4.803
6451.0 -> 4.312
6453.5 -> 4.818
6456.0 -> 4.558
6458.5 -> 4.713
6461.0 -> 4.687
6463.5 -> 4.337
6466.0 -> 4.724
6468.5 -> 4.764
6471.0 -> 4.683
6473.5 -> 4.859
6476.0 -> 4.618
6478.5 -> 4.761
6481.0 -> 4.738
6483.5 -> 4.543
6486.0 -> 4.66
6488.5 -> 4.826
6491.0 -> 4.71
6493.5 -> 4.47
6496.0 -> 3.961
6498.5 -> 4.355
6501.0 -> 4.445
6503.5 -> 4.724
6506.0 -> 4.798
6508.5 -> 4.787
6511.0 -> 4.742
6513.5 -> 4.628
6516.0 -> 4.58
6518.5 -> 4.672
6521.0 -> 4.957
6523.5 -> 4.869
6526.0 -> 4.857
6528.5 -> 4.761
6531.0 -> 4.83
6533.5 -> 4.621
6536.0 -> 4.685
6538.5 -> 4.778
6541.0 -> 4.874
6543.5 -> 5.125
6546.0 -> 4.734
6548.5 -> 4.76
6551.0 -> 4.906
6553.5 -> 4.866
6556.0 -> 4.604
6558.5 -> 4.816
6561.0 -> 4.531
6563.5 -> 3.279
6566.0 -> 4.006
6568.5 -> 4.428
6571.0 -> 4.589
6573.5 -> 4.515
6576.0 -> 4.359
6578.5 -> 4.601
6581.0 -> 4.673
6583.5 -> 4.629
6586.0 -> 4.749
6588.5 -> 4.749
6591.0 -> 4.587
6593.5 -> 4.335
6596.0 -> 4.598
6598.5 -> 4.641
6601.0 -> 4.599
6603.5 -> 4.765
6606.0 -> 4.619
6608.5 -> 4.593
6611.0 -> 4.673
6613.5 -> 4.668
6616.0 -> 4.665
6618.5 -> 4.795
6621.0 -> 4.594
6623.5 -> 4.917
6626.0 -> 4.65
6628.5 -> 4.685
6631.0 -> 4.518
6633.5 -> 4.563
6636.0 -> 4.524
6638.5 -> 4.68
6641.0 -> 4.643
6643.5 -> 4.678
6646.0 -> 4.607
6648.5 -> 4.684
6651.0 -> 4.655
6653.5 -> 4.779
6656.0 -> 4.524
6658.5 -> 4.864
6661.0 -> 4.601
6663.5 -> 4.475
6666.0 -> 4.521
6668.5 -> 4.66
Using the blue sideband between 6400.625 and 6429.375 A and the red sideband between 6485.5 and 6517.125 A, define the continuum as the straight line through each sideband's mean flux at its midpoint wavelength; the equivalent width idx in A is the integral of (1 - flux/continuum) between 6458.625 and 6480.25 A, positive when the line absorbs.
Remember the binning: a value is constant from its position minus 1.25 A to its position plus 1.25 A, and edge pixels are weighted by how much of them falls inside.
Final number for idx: -0.2 A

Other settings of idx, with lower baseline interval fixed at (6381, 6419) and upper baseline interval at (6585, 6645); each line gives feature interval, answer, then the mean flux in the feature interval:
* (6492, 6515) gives 0.77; 4.55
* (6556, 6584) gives 1.58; 4.41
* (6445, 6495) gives 0.55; 4.67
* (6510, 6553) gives -0.90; 4.79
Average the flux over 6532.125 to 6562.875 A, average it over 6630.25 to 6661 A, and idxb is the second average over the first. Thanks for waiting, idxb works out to 1.0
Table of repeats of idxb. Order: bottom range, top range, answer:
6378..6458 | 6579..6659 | 0.98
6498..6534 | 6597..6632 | 0.99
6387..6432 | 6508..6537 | 1.00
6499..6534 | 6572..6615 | 0.97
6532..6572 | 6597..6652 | 1.01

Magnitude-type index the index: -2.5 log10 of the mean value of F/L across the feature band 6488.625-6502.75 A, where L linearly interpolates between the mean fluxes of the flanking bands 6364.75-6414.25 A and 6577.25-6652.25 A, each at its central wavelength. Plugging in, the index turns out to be 0.07 mag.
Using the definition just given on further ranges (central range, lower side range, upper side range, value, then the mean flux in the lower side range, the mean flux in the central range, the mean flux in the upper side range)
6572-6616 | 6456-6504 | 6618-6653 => 0.01 mag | 4.61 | 4.61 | 4.66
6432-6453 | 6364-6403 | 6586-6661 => 0.02 mag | 4.8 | 4.69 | 4.65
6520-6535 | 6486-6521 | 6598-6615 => -0.04 mag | 4.61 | 4.81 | 4.65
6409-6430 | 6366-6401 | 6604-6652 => 0.02 mag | 4.82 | 4.72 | 4.65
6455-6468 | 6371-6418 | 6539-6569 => 0.02 mag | 4.79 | 4.61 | 4.59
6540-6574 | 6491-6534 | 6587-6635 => 0.02 mag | 4.65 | 4.57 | 4.64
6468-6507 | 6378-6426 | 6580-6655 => 0.02 mag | 4.75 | 4.62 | 4.65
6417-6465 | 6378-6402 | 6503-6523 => 0.02 mag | 4.78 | 4.67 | 4.74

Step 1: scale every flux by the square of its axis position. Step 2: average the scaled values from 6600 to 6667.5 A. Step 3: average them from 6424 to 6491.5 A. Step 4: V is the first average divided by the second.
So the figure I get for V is 1.0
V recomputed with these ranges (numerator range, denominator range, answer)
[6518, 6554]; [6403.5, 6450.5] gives 1.06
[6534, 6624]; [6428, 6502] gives 1.03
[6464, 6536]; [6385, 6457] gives 1.01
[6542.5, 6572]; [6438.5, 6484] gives 1.00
